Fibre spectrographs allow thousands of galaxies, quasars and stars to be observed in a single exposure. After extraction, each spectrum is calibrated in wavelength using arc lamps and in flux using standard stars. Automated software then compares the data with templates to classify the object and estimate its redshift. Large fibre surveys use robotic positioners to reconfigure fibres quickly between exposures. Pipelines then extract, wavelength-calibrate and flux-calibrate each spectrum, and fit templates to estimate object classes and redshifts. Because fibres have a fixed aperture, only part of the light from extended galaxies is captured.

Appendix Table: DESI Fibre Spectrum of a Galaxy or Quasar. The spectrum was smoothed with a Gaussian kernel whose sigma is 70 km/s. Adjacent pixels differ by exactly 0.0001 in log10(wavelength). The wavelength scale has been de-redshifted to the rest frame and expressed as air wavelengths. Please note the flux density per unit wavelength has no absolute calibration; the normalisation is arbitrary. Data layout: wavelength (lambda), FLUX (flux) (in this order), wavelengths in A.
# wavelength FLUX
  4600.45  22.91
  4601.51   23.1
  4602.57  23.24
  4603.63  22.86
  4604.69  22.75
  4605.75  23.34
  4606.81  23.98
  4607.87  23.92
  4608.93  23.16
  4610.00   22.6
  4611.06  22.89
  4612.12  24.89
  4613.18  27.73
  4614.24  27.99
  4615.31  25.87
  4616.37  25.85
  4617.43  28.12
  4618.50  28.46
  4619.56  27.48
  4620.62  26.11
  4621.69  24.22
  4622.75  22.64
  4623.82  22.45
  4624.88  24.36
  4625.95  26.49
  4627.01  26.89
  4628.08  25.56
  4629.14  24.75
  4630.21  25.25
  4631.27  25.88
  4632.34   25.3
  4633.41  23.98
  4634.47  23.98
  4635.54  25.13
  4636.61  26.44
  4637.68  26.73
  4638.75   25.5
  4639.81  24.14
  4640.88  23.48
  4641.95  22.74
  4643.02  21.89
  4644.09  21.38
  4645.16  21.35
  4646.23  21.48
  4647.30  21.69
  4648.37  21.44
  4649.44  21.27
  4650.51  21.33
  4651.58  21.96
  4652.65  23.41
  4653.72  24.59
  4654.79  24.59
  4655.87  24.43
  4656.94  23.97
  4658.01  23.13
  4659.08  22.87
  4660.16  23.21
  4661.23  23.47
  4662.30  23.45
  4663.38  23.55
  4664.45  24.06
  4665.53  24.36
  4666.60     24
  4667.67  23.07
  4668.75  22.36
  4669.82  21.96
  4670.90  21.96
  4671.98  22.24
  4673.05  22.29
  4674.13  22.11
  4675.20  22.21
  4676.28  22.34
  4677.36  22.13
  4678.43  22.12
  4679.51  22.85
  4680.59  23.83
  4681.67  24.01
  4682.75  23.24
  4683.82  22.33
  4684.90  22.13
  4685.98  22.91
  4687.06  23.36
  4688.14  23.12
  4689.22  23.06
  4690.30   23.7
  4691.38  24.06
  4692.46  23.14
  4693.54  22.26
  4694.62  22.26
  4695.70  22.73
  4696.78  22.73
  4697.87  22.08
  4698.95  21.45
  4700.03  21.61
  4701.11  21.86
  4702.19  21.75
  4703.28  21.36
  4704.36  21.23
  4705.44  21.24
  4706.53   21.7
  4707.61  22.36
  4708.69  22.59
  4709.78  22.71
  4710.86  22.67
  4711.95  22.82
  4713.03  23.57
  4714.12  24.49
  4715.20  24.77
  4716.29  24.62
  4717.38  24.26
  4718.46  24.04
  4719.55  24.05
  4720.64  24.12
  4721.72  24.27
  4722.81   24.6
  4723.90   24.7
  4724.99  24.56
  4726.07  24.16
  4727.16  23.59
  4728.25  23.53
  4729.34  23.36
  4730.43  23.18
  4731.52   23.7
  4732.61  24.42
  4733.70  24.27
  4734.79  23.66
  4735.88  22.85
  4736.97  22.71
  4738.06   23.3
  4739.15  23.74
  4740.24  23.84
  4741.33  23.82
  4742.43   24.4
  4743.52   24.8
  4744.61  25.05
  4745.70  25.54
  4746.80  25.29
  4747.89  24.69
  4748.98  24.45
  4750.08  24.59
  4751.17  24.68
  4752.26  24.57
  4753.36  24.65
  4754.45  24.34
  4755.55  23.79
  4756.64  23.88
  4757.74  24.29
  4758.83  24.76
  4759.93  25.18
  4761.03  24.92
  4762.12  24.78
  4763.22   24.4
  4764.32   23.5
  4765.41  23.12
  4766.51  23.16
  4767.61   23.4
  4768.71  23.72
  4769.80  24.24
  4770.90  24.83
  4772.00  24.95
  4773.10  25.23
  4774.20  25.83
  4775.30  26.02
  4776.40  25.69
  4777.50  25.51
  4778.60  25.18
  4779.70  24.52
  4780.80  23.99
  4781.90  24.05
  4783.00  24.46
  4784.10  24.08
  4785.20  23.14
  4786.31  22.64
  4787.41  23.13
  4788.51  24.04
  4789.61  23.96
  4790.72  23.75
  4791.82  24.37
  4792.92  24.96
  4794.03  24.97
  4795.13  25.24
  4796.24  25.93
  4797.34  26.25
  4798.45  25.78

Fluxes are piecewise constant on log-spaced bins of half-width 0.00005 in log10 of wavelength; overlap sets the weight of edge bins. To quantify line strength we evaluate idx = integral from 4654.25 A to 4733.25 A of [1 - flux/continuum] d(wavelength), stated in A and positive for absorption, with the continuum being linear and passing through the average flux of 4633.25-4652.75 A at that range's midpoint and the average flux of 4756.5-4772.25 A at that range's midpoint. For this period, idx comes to 1.5 A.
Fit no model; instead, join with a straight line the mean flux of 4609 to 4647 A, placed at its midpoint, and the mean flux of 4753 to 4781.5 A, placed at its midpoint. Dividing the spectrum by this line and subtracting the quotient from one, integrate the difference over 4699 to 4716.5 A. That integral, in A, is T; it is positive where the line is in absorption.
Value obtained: 1.5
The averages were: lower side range 24.8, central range 22.5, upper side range 24.5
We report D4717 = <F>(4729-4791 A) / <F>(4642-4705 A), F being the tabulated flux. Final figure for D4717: 1.1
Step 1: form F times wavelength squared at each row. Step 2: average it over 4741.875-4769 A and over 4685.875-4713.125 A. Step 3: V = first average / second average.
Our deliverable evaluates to 1.1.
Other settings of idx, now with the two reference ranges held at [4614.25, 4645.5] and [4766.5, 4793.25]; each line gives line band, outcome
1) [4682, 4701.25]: 1.6 A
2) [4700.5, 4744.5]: 2.1 A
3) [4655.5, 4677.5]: 1.6 A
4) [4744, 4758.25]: -0.1 A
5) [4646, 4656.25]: 0.9 A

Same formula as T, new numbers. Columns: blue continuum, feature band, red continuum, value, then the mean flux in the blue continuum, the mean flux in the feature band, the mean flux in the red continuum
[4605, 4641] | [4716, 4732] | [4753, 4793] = 0.4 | 25.2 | 24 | 24.3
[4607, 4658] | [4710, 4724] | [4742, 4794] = 0.2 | 24.4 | 24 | 24.4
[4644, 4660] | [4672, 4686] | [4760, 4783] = 0.3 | 22.6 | 22.6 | 24.6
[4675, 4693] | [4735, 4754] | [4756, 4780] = -0.1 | 23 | 24.3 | 24.6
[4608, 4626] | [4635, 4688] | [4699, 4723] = 2.5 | 25.3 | 23.1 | 23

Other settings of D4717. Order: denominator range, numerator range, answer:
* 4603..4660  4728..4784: 1.00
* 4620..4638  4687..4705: 0.90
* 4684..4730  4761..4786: 1.06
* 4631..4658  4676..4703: 0.97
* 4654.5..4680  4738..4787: 1.06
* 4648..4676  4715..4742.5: 1.04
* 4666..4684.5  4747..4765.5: 1.08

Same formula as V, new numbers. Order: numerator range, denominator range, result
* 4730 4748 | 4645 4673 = 1.09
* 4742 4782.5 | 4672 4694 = 1.11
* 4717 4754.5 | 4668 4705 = 1.10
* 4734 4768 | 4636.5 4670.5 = 1.09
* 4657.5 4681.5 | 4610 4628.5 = 0.91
